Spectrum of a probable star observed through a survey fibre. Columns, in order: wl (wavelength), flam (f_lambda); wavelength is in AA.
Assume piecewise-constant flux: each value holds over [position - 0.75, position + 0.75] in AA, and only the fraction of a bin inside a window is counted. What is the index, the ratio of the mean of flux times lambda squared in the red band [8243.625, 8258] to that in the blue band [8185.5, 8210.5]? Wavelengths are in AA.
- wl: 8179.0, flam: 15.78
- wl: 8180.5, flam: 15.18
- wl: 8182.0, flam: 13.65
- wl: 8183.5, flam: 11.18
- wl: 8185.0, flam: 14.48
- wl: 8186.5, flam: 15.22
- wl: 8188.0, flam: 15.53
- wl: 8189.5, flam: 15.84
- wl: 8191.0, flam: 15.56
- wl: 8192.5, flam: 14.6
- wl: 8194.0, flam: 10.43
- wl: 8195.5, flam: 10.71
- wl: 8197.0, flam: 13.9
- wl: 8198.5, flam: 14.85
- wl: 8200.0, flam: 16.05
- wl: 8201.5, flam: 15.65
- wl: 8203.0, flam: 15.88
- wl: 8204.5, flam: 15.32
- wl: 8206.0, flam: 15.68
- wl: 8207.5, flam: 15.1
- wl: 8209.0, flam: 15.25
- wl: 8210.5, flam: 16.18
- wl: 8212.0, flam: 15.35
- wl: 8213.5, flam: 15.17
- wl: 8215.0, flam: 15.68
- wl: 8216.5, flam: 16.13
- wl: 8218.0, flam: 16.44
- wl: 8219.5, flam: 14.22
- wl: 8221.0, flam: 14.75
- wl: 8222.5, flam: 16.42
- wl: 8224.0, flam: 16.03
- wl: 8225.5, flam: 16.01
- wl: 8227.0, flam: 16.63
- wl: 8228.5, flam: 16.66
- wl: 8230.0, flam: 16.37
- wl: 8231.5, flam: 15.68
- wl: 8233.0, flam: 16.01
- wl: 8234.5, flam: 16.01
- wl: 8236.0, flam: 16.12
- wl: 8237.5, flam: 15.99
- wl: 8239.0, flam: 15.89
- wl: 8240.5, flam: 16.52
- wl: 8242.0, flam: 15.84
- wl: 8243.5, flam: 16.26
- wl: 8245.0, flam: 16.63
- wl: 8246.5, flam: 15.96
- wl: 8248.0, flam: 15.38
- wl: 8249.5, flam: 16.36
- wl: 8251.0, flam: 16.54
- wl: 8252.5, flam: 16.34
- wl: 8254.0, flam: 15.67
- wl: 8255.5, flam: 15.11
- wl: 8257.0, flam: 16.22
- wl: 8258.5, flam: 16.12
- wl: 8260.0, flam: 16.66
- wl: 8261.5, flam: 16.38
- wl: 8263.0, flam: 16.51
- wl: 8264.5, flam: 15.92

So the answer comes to 1.10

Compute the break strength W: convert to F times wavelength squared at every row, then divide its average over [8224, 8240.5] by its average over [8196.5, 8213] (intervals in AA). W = 1.06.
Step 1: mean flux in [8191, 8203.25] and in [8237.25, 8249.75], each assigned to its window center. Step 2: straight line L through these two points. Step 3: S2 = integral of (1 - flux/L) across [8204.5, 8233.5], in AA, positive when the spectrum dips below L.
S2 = -1.5 AA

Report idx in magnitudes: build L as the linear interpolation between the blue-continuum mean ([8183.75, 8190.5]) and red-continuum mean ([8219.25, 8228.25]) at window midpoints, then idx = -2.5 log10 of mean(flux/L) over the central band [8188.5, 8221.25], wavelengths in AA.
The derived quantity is 0.03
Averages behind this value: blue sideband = 15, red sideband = 15.8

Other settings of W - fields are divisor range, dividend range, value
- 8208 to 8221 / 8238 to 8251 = 1.05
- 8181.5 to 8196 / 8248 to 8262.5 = 1.19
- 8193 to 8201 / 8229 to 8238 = 1.22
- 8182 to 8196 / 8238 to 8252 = 1.19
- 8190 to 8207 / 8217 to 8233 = 1.11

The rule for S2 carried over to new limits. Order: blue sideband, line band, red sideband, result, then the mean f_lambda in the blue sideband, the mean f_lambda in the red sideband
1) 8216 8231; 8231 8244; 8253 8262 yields -0.04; 16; 16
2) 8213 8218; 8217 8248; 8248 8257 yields -0.25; 15.8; 16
